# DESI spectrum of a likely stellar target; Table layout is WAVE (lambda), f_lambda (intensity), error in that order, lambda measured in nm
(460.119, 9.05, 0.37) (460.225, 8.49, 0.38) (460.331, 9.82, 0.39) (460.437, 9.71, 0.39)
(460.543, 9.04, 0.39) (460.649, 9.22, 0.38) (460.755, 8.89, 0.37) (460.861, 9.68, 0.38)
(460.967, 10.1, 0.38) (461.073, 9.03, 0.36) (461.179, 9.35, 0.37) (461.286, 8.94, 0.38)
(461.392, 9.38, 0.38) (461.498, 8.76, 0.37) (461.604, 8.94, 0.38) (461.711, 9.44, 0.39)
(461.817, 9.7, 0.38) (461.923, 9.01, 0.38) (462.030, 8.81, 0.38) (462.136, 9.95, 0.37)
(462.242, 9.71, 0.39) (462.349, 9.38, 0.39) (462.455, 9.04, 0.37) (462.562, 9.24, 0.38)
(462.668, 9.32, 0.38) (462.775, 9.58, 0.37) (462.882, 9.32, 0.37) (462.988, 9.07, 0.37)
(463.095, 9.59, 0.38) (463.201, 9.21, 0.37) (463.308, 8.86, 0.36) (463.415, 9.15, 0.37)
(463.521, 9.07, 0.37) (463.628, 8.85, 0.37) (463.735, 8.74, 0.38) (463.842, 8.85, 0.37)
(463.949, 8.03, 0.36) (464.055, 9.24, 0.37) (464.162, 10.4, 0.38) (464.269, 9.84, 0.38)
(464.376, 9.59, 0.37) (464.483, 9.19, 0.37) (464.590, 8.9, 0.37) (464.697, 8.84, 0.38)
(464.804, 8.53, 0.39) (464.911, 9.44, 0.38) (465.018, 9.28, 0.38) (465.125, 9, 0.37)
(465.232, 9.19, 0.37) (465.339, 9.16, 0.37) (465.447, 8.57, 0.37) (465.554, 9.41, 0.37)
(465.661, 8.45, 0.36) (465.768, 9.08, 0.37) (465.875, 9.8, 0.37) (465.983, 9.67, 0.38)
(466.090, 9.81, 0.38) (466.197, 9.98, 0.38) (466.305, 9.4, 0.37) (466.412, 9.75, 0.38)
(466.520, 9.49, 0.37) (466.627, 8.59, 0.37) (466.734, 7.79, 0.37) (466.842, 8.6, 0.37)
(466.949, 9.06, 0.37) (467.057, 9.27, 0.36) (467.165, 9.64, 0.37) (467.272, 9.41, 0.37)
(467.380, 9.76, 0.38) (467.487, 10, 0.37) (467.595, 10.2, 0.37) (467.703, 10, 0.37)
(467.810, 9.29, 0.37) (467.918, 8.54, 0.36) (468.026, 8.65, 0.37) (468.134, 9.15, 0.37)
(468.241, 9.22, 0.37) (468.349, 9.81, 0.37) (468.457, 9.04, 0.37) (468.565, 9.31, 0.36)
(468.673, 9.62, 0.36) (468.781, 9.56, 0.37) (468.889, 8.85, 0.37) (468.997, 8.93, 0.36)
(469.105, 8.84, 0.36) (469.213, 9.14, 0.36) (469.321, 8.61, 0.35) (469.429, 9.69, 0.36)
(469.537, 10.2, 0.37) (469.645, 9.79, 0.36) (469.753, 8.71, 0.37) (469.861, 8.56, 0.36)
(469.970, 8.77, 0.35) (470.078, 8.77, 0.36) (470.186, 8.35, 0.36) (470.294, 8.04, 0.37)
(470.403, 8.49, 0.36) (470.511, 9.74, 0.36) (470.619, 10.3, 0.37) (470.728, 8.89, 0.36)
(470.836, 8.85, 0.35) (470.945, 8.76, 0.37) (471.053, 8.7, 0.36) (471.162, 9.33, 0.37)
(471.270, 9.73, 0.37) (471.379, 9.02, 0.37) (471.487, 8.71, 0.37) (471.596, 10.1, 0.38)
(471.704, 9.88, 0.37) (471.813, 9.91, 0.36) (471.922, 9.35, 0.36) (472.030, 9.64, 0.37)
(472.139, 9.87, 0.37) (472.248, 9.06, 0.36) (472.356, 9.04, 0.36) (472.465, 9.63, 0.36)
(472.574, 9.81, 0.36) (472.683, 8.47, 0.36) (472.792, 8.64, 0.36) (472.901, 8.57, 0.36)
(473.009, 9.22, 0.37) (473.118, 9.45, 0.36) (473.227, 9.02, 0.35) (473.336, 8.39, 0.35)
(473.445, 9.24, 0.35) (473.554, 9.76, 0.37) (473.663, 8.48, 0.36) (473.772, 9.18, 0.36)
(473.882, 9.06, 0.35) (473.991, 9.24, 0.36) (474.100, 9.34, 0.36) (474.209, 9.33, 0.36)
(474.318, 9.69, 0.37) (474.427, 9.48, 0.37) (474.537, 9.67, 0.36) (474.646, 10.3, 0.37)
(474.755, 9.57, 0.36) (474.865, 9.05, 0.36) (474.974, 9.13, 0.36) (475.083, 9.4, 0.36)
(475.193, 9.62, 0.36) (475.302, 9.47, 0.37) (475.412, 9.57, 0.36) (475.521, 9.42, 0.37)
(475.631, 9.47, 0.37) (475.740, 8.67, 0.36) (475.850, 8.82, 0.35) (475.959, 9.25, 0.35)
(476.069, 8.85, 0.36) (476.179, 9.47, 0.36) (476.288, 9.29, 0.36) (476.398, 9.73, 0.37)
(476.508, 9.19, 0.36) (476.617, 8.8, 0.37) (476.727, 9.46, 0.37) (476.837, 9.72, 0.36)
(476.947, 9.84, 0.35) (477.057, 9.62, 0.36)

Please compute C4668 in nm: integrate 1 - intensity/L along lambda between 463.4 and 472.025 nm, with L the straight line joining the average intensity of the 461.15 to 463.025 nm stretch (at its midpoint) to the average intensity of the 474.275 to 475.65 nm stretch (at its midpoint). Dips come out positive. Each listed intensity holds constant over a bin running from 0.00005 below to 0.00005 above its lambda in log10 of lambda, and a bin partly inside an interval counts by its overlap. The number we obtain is 0.16 nm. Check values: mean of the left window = 9.27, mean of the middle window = 9.21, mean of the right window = 9.52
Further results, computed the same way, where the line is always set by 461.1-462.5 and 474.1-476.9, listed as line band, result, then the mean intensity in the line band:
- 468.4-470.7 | 0.05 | 9.11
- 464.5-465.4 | 0.02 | 9.04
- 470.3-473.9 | 0.05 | 9.2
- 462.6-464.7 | 0.02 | 9.19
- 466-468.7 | -0.01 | 9.34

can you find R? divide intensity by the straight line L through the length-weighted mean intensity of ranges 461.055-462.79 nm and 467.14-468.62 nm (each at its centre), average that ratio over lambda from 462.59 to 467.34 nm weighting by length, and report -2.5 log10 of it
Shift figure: 0.02 mag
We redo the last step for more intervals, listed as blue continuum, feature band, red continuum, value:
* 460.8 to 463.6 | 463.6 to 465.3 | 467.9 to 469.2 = 0.01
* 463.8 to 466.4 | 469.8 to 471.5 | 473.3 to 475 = 0.04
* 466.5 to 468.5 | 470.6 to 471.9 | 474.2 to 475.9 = 0.00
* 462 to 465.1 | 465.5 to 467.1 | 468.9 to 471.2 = -0.01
